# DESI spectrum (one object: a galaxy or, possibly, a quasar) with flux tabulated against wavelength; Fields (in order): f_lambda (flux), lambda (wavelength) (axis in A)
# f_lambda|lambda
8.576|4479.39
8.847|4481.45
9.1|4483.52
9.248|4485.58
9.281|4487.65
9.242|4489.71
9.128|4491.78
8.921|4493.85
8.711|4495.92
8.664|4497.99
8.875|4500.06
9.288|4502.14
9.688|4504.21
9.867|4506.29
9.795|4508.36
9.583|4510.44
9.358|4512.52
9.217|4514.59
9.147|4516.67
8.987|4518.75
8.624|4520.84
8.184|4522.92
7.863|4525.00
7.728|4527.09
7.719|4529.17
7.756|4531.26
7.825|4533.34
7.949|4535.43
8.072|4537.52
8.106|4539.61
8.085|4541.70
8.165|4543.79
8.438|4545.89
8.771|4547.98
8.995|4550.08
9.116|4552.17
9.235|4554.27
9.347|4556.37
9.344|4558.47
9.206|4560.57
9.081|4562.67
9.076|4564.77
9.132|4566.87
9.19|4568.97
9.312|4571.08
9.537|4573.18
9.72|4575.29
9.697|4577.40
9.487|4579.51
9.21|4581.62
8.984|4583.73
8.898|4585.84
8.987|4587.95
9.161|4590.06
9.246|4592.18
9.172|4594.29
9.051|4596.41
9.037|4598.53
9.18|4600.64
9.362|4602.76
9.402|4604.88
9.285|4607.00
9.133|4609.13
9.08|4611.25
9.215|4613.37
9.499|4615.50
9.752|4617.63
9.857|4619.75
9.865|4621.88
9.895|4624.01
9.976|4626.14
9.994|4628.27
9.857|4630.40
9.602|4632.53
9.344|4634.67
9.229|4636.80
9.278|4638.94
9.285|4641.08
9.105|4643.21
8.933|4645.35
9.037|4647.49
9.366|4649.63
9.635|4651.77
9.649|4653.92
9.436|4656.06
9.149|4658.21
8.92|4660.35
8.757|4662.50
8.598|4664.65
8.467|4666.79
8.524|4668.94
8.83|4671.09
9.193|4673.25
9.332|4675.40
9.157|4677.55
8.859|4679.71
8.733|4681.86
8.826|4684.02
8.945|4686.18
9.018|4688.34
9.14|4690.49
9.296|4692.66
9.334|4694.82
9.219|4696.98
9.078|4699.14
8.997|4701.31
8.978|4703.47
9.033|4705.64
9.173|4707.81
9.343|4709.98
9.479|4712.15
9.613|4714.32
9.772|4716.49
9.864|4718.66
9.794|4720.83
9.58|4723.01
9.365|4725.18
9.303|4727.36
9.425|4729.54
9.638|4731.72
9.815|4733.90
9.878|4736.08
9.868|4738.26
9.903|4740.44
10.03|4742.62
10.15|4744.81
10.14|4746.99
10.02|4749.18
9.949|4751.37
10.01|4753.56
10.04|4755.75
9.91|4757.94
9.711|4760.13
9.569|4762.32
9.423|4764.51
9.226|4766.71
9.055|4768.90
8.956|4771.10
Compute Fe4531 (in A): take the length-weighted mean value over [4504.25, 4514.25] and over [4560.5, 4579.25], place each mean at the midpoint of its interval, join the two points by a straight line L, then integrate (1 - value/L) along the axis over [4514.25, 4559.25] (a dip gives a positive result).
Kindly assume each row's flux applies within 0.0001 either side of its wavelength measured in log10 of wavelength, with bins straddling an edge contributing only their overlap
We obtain 4.9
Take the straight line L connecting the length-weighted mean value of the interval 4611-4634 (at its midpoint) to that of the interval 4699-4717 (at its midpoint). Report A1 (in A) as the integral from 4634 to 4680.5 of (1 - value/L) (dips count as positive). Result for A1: 2.12 A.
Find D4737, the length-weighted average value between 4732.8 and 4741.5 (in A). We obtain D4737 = 9.87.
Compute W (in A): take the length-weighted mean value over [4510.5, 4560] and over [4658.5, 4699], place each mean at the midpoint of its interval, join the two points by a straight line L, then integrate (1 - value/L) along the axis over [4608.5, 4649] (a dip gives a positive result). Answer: -3.01 A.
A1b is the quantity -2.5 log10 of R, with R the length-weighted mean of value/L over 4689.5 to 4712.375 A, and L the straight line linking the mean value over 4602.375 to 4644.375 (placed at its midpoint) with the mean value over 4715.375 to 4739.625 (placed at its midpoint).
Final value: 0.052 mag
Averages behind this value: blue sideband 9.5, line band 9.17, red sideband 9.67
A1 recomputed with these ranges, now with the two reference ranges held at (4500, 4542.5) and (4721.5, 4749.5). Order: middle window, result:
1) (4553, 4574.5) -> -0.92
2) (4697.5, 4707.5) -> 0.58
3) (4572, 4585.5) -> -0.69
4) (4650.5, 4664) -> 0.18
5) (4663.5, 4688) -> 1.54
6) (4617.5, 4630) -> -0.97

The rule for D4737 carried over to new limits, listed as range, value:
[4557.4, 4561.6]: 9.27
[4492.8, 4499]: 8.77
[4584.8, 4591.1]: 9.02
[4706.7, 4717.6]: 9.48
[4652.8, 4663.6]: 9.17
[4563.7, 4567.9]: 9.11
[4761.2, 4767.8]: 9.41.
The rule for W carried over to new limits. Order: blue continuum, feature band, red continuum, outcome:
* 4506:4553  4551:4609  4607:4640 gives -0.92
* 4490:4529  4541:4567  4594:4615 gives 0.41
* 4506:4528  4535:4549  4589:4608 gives 1.20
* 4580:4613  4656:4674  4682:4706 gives 0.50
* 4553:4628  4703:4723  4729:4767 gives 0.52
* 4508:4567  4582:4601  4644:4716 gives -0.54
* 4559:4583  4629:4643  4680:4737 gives -0.15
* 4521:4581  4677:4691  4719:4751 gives 0.81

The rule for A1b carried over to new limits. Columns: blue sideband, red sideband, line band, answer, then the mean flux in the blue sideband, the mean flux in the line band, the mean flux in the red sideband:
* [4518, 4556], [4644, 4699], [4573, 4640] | -0.08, 8.32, 9.4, 9.05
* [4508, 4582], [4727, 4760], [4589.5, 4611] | -0.01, 8.82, 9.2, 9.88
